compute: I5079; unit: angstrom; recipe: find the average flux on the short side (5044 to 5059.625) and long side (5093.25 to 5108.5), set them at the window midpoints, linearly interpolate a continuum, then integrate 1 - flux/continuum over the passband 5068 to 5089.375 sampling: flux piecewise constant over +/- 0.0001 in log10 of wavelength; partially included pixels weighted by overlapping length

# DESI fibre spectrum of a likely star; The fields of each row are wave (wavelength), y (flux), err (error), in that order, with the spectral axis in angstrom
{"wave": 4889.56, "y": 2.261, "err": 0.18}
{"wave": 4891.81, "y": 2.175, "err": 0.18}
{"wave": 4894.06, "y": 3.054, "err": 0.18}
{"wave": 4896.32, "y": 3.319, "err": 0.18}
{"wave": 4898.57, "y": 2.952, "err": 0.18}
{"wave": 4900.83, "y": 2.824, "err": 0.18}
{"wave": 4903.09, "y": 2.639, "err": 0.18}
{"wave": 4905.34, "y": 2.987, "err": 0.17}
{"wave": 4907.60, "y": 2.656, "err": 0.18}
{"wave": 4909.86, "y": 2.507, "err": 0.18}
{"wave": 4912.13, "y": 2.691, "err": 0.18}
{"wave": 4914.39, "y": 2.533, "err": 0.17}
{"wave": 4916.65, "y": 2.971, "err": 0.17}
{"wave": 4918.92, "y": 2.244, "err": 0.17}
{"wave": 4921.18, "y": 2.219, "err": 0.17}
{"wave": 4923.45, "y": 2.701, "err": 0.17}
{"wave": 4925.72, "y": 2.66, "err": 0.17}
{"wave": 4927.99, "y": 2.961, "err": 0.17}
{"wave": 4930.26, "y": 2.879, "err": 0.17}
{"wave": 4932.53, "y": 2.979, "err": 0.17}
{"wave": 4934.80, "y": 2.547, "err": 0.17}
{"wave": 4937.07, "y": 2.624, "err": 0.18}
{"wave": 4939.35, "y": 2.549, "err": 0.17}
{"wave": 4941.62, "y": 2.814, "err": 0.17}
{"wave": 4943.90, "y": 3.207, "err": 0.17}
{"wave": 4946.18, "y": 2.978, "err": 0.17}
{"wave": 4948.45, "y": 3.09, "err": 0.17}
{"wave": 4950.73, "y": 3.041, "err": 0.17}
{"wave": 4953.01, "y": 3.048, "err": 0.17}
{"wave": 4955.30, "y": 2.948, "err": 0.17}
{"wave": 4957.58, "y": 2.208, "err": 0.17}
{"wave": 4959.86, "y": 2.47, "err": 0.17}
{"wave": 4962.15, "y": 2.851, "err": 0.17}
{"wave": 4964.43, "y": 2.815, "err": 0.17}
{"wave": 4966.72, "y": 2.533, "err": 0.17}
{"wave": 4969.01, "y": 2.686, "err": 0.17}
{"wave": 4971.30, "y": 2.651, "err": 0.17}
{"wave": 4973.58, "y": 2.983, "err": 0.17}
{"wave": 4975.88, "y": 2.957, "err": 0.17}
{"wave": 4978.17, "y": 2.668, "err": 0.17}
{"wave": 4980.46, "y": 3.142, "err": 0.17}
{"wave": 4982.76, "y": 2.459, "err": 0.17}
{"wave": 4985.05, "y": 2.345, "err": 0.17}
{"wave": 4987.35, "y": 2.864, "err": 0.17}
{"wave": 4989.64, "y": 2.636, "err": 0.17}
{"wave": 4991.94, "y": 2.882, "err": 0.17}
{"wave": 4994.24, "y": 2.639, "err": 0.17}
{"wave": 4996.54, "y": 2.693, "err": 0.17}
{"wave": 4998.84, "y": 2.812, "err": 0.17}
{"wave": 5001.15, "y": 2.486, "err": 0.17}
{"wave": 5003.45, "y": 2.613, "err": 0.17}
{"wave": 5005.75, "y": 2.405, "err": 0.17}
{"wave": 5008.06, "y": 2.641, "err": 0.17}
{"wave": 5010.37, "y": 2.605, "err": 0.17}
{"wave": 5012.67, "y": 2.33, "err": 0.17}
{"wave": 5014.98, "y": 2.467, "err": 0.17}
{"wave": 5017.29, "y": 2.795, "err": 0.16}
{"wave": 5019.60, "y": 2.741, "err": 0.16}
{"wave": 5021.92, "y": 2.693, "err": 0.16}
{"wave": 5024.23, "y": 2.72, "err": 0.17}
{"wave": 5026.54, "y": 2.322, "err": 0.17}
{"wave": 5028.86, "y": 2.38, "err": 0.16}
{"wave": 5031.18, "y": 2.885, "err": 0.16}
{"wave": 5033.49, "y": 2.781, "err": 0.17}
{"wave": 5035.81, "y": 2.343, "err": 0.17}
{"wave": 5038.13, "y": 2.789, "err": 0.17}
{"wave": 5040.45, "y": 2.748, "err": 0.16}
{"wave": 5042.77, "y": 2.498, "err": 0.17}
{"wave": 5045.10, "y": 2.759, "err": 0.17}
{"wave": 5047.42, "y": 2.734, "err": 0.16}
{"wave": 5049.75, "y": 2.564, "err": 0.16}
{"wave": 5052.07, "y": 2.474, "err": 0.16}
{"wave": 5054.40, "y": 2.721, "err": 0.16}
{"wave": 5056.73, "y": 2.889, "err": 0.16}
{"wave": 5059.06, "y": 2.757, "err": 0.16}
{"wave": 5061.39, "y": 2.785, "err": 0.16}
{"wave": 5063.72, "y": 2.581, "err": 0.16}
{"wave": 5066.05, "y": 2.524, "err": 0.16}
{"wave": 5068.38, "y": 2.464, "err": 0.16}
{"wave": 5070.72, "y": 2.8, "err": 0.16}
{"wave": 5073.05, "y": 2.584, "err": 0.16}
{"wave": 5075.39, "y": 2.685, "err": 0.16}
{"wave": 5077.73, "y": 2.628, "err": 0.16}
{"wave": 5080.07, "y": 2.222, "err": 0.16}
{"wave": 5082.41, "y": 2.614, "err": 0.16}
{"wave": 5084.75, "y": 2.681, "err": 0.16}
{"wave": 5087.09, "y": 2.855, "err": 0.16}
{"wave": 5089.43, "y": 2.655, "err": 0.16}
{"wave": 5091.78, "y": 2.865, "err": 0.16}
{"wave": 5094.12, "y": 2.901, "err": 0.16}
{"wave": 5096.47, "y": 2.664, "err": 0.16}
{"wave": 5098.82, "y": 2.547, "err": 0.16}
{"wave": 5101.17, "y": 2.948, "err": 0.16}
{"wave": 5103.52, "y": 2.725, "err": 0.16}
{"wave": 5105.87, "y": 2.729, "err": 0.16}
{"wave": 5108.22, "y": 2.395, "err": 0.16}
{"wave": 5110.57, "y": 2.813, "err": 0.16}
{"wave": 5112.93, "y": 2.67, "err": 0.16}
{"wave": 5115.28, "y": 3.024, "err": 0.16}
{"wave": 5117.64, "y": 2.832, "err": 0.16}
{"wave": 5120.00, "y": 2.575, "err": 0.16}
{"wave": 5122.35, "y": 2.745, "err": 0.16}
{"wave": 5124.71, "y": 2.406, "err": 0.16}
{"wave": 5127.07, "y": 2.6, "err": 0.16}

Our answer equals 0.7 angstrom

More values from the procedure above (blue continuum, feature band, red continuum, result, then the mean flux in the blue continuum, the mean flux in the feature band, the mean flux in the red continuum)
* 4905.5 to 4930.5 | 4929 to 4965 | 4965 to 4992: -1.8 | 2.64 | 2.82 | 2.73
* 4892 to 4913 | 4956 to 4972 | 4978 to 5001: 0.8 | 2.82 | 2.61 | 2.71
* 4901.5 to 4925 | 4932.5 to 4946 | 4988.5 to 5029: -0.9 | 2.62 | 2.78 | 2.61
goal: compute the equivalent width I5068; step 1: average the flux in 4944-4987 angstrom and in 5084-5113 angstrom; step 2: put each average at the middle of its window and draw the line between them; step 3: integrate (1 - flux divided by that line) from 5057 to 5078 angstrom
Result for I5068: 0.7 angstrom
